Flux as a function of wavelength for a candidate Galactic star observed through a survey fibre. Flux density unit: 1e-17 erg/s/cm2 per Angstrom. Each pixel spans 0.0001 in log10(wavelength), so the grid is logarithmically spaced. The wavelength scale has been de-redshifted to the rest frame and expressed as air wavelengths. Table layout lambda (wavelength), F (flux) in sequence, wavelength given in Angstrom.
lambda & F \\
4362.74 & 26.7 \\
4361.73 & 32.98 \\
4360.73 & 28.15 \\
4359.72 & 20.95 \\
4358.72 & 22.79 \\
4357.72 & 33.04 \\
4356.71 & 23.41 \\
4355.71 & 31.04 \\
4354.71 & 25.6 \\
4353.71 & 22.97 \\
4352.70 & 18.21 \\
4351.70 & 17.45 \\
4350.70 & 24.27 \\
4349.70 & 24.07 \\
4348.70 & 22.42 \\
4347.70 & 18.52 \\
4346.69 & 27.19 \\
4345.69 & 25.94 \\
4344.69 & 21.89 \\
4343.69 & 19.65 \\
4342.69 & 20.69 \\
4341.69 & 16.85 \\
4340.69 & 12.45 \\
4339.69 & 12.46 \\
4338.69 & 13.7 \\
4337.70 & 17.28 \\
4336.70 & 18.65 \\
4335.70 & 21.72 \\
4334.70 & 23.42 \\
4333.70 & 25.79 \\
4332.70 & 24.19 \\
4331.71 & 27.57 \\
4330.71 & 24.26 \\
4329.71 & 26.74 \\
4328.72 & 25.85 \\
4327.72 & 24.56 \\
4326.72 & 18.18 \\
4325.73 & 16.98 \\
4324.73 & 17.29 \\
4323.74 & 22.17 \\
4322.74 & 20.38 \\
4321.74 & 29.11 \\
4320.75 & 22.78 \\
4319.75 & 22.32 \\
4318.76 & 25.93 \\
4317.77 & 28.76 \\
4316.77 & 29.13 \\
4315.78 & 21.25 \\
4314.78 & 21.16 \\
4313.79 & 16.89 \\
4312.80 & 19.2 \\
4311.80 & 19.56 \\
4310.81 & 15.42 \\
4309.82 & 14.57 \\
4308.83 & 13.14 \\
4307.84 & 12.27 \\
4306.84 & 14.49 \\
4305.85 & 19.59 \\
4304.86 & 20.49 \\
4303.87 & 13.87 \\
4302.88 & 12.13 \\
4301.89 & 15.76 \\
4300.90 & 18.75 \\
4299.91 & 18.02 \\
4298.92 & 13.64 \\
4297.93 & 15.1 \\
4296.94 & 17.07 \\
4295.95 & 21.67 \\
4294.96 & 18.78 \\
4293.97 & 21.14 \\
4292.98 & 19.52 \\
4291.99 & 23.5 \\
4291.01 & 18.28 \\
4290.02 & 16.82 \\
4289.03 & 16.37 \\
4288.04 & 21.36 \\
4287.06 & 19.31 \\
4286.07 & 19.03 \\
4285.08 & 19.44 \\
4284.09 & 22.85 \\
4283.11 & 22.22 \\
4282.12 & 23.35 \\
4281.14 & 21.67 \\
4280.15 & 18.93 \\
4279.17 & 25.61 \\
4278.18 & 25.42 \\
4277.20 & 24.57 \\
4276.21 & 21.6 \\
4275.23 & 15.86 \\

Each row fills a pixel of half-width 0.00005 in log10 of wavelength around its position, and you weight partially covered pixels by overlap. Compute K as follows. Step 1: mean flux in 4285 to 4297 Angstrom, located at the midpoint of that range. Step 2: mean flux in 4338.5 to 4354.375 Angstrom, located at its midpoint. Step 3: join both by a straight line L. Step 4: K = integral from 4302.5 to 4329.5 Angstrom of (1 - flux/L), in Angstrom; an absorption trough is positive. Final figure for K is -0.3 Angstrom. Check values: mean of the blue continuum 19.5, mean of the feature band 20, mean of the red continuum 20.1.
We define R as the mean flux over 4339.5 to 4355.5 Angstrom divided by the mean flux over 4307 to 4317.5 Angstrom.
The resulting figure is 1.1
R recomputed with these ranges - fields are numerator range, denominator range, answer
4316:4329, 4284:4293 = 1.19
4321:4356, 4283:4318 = 1.17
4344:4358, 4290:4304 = 1.34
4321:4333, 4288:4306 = 1.29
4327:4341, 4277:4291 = 1.02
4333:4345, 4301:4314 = 1.17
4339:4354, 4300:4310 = 1.29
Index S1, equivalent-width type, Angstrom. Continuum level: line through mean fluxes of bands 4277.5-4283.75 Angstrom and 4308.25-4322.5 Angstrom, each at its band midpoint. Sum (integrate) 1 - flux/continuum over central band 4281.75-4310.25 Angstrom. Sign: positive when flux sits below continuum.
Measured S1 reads 5.5 Angstrom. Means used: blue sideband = 23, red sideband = 21.3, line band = 18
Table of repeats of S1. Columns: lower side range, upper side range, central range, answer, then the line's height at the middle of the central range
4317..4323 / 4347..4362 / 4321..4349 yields 4.0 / 24.8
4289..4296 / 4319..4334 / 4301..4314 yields 3.2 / 21.2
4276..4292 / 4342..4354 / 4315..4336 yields -2.1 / 21.6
